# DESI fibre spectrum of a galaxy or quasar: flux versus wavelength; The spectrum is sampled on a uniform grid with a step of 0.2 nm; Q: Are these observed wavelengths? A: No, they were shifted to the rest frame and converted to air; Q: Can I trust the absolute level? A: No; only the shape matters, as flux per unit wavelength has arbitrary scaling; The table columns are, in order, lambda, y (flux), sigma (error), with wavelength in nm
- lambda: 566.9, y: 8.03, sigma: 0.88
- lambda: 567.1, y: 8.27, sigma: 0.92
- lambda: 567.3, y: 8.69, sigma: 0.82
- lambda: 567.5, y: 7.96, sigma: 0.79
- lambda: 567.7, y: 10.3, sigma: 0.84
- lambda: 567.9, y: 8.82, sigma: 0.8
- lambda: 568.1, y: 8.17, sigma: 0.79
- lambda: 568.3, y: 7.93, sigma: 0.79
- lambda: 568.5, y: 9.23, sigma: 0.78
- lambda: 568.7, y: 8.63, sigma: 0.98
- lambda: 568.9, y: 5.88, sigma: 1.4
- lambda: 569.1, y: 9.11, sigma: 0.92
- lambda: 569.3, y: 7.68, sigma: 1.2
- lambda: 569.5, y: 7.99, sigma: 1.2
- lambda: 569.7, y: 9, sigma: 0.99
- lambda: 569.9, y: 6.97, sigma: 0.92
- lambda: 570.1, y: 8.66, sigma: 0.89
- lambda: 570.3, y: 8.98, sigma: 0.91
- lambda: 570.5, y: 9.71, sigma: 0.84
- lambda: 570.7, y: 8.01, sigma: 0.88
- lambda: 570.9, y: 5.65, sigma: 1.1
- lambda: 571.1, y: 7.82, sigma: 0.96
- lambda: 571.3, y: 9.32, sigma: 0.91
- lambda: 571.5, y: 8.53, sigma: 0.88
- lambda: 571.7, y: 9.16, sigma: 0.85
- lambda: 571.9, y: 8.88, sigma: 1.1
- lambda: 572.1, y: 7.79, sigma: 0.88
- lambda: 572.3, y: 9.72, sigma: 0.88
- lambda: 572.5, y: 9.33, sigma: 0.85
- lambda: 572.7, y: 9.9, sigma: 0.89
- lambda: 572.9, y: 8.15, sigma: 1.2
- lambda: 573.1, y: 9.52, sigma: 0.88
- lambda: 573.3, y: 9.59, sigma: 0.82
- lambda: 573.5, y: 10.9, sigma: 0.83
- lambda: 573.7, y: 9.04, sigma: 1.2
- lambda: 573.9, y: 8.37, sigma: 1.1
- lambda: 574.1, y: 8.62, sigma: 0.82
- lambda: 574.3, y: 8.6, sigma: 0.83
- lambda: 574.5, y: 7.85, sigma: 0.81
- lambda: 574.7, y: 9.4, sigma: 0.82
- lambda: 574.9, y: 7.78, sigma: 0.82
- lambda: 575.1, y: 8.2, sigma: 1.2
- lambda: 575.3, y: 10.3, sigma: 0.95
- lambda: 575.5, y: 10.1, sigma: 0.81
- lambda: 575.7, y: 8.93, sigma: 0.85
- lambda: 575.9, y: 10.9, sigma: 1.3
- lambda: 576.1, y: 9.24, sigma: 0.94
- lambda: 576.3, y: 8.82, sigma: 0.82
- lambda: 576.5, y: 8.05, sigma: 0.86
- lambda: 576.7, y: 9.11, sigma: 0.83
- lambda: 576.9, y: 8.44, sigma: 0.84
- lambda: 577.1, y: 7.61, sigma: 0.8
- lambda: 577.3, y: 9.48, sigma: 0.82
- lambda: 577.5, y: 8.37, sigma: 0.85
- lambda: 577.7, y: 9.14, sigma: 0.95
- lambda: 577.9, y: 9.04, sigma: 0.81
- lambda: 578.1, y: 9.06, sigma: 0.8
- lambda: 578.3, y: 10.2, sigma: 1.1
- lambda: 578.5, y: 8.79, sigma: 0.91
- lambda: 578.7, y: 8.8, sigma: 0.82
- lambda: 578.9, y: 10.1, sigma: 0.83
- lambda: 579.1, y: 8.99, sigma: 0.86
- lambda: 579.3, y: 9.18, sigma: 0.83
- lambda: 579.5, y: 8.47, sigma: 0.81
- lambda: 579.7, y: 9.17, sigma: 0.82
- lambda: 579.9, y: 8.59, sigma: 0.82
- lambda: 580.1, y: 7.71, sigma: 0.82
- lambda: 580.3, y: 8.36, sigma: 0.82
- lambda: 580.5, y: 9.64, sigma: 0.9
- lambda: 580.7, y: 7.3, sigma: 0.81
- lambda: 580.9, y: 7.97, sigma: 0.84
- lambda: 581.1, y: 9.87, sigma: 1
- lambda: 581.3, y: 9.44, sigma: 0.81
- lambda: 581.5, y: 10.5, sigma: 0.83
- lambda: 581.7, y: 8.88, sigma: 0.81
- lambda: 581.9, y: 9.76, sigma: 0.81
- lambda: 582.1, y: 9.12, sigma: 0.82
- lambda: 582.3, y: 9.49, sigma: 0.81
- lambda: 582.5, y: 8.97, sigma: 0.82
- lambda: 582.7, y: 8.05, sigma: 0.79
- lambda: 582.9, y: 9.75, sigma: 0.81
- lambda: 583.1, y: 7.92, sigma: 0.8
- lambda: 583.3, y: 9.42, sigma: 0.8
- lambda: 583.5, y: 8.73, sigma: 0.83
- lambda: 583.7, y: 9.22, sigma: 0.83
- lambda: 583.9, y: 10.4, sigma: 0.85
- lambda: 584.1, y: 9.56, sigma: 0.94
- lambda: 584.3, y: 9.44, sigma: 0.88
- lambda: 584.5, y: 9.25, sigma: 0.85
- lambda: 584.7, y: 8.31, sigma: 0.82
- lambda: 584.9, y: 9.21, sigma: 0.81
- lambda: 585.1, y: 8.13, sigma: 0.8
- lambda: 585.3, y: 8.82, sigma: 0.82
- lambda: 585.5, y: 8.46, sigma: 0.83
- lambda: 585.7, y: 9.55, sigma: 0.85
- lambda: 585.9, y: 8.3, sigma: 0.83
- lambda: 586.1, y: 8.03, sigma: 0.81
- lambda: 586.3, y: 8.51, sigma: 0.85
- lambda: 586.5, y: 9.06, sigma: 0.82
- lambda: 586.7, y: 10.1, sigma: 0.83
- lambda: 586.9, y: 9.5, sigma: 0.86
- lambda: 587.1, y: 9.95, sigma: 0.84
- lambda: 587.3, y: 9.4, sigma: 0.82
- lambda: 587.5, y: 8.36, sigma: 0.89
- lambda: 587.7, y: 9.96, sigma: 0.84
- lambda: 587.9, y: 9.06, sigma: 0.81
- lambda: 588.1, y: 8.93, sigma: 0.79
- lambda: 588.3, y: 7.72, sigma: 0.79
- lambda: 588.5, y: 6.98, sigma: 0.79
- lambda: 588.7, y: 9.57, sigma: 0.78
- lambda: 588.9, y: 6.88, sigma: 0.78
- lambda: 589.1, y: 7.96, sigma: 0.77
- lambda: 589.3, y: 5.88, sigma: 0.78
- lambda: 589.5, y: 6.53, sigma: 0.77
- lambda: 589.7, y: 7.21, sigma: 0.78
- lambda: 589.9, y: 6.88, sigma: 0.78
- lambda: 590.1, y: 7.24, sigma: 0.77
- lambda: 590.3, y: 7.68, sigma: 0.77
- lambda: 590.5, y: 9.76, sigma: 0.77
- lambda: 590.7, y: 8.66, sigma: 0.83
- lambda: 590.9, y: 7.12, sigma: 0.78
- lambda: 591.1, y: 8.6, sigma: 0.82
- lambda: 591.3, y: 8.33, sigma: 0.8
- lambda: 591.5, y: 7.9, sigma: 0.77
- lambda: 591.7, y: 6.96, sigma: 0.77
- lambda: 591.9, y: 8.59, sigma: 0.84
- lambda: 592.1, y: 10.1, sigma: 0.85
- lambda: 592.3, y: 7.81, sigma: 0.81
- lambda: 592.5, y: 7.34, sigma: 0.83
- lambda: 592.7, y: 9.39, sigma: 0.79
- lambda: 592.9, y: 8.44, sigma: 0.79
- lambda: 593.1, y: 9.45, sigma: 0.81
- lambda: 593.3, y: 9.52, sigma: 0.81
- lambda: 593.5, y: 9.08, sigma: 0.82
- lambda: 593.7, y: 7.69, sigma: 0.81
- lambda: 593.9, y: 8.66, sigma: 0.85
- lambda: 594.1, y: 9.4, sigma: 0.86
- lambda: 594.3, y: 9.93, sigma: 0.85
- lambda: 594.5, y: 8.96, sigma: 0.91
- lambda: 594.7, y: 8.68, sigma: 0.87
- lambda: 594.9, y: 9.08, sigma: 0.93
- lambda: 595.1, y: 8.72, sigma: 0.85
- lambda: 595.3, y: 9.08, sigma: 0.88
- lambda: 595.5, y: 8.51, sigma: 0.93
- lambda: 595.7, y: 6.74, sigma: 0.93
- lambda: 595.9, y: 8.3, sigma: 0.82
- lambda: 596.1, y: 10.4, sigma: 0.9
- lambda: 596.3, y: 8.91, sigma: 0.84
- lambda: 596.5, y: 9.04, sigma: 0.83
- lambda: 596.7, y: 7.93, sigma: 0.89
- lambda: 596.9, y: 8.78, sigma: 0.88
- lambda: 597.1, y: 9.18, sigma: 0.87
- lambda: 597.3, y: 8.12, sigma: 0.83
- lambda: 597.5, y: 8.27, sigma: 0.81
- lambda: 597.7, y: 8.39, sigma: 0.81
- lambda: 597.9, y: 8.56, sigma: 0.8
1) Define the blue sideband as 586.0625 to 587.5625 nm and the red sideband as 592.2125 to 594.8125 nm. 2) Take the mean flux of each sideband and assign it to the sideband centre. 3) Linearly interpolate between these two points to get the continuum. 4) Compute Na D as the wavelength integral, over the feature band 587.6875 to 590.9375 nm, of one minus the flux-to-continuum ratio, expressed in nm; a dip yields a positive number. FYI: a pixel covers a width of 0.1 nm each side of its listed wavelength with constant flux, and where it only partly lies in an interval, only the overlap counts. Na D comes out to 0.430 nm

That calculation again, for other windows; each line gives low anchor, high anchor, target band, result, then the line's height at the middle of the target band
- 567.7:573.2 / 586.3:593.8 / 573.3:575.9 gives -0.19 nm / 8.47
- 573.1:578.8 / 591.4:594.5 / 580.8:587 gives -0.15 nm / 8.87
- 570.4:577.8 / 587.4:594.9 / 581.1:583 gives -0.16 nm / 8.61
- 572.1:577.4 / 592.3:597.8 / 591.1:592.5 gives 0.09 nm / 8.78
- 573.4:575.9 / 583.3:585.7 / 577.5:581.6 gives 0.04 nm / 9.08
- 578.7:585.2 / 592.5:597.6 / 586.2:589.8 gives 0.20 nm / 8.91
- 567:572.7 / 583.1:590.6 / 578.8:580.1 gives -0.07 nm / 8.53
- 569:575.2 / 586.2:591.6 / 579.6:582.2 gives -0.15 nm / 8.46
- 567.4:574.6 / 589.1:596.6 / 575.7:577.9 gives -0.10 nm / 8.55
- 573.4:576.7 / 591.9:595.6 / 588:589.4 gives 0.19 nm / 8.93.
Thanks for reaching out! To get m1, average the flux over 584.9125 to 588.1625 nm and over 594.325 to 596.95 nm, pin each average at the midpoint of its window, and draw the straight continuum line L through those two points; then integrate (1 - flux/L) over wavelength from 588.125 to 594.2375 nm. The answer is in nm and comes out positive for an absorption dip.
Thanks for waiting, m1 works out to 0.51 nm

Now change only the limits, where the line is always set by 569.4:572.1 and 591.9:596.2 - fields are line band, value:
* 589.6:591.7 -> 0.21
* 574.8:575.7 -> -0.07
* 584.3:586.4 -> -0.01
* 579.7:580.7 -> 0.00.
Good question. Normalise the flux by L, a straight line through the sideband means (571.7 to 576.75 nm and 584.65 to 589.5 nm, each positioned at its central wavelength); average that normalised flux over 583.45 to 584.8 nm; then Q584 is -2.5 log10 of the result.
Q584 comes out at -0.073 mag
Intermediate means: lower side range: 9.08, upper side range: 8.57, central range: 9.29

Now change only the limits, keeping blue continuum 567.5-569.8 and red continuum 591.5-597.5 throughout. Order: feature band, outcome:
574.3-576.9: -0.07 mag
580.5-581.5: -0.05 mag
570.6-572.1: 0.04 mag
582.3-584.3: -0.07 mag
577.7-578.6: -0.09 mag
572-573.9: -0.10 mag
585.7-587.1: -0.05 mag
